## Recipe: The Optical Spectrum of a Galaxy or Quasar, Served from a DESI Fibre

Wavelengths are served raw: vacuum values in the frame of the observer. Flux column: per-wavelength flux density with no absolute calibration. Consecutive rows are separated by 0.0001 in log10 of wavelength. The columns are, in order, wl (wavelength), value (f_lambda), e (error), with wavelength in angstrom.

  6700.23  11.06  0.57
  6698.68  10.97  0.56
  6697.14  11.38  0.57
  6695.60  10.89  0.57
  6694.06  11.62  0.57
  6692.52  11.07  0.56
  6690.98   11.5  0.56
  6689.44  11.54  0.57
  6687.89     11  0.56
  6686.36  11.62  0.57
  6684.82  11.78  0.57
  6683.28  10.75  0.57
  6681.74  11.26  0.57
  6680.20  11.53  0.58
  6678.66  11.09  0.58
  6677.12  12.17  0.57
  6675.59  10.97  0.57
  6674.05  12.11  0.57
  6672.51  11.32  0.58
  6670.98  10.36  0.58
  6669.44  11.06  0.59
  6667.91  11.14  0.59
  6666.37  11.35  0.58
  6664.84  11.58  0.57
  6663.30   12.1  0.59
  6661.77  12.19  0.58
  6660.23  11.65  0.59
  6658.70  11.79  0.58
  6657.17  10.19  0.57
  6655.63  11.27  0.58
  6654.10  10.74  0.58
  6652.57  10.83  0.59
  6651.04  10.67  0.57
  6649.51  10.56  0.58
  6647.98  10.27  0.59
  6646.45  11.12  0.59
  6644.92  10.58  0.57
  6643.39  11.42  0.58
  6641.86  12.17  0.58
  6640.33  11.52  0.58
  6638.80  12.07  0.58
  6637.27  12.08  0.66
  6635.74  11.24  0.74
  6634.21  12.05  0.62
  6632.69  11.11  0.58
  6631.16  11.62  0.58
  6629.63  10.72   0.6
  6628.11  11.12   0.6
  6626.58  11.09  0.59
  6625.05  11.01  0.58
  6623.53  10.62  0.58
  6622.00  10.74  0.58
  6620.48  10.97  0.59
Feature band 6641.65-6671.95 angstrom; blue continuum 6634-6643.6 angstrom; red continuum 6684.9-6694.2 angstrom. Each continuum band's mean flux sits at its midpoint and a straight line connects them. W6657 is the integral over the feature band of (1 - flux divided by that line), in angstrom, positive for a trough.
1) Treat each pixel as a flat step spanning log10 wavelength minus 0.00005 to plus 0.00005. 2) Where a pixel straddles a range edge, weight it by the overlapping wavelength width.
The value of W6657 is 1.3 angstrom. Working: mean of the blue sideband 11.8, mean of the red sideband 11.4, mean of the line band 11.1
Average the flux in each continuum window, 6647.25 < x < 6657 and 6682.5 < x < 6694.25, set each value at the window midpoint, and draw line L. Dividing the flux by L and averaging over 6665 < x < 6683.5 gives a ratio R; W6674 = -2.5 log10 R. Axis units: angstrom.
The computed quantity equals -0.02 mag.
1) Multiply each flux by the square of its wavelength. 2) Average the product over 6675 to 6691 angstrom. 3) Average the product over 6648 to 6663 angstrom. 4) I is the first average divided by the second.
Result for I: 1.03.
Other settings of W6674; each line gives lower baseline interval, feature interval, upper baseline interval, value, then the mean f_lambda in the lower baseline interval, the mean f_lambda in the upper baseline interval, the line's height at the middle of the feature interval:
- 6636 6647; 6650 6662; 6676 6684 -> 0.04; 11.6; 11.3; 11.5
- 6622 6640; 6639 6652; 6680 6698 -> 0.02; 11.3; 11.3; 11.3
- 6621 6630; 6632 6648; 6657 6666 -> -0.03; 10.9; 11.7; 11.2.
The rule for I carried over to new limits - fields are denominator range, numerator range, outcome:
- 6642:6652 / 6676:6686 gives 1.06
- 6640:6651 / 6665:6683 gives 1.03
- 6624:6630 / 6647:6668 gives 1.03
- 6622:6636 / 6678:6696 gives 1.03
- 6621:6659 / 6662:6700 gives 1.03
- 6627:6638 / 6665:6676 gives 0.99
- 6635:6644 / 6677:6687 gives 0.98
